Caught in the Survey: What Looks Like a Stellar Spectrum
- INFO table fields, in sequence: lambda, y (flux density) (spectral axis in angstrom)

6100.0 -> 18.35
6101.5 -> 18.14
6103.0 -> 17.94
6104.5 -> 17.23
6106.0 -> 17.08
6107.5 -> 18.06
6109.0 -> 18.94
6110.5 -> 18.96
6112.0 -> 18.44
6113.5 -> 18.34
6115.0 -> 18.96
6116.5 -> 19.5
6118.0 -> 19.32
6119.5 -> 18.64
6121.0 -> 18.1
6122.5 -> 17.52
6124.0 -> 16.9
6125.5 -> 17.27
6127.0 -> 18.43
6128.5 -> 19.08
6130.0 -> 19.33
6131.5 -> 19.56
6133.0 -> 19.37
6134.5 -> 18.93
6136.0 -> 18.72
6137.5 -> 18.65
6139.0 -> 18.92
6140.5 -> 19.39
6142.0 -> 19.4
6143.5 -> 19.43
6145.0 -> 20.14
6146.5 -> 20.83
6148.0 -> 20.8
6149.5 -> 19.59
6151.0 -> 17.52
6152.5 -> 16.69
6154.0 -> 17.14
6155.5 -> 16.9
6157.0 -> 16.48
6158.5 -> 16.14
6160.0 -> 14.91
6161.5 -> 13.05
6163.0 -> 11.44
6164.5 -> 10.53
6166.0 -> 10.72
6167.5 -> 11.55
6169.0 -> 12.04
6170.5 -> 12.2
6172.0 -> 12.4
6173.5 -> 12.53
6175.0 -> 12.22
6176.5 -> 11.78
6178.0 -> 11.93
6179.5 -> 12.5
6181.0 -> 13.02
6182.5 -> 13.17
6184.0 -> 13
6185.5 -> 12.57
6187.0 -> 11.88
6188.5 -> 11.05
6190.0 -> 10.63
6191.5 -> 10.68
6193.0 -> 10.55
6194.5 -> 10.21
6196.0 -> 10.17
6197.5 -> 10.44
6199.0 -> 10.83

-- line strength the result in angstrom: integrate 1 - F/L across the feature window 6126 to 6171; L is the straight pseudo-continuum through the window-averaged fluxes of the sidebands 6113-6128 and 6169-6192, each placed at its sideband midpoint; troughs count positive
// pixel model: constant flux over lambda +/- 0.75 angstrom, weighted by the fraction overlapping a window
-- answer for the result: -4.2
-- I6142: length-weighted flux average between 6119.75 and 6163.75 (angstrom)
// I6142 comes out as 18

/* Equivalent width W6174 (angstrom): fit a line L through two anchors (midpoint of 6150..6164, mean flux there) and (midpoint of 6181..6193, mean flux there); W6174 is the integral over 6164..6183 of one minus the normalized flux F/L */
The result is 2.0 angstrom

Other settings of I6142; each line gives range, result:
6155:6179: 12.9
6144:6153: 19.3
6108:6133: 18.6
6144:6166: 16.4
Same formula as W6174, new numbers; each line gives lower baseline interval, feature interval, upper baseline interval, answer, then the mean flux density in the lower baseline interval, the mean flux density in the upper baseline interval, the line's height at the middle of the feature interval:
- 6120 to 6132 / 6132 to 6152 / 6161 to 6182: -4.1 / 18.3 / 12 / 16.1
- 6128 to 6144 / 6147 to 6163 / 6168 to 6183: -0.8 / 19.2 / 12.4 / 15.9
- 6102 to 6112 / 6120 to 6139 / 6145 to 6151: 0.6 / 18.1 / 20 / 19.1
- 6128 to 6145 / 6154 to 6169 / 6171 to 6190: 1.7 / 19.2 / 12.3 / 15.3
